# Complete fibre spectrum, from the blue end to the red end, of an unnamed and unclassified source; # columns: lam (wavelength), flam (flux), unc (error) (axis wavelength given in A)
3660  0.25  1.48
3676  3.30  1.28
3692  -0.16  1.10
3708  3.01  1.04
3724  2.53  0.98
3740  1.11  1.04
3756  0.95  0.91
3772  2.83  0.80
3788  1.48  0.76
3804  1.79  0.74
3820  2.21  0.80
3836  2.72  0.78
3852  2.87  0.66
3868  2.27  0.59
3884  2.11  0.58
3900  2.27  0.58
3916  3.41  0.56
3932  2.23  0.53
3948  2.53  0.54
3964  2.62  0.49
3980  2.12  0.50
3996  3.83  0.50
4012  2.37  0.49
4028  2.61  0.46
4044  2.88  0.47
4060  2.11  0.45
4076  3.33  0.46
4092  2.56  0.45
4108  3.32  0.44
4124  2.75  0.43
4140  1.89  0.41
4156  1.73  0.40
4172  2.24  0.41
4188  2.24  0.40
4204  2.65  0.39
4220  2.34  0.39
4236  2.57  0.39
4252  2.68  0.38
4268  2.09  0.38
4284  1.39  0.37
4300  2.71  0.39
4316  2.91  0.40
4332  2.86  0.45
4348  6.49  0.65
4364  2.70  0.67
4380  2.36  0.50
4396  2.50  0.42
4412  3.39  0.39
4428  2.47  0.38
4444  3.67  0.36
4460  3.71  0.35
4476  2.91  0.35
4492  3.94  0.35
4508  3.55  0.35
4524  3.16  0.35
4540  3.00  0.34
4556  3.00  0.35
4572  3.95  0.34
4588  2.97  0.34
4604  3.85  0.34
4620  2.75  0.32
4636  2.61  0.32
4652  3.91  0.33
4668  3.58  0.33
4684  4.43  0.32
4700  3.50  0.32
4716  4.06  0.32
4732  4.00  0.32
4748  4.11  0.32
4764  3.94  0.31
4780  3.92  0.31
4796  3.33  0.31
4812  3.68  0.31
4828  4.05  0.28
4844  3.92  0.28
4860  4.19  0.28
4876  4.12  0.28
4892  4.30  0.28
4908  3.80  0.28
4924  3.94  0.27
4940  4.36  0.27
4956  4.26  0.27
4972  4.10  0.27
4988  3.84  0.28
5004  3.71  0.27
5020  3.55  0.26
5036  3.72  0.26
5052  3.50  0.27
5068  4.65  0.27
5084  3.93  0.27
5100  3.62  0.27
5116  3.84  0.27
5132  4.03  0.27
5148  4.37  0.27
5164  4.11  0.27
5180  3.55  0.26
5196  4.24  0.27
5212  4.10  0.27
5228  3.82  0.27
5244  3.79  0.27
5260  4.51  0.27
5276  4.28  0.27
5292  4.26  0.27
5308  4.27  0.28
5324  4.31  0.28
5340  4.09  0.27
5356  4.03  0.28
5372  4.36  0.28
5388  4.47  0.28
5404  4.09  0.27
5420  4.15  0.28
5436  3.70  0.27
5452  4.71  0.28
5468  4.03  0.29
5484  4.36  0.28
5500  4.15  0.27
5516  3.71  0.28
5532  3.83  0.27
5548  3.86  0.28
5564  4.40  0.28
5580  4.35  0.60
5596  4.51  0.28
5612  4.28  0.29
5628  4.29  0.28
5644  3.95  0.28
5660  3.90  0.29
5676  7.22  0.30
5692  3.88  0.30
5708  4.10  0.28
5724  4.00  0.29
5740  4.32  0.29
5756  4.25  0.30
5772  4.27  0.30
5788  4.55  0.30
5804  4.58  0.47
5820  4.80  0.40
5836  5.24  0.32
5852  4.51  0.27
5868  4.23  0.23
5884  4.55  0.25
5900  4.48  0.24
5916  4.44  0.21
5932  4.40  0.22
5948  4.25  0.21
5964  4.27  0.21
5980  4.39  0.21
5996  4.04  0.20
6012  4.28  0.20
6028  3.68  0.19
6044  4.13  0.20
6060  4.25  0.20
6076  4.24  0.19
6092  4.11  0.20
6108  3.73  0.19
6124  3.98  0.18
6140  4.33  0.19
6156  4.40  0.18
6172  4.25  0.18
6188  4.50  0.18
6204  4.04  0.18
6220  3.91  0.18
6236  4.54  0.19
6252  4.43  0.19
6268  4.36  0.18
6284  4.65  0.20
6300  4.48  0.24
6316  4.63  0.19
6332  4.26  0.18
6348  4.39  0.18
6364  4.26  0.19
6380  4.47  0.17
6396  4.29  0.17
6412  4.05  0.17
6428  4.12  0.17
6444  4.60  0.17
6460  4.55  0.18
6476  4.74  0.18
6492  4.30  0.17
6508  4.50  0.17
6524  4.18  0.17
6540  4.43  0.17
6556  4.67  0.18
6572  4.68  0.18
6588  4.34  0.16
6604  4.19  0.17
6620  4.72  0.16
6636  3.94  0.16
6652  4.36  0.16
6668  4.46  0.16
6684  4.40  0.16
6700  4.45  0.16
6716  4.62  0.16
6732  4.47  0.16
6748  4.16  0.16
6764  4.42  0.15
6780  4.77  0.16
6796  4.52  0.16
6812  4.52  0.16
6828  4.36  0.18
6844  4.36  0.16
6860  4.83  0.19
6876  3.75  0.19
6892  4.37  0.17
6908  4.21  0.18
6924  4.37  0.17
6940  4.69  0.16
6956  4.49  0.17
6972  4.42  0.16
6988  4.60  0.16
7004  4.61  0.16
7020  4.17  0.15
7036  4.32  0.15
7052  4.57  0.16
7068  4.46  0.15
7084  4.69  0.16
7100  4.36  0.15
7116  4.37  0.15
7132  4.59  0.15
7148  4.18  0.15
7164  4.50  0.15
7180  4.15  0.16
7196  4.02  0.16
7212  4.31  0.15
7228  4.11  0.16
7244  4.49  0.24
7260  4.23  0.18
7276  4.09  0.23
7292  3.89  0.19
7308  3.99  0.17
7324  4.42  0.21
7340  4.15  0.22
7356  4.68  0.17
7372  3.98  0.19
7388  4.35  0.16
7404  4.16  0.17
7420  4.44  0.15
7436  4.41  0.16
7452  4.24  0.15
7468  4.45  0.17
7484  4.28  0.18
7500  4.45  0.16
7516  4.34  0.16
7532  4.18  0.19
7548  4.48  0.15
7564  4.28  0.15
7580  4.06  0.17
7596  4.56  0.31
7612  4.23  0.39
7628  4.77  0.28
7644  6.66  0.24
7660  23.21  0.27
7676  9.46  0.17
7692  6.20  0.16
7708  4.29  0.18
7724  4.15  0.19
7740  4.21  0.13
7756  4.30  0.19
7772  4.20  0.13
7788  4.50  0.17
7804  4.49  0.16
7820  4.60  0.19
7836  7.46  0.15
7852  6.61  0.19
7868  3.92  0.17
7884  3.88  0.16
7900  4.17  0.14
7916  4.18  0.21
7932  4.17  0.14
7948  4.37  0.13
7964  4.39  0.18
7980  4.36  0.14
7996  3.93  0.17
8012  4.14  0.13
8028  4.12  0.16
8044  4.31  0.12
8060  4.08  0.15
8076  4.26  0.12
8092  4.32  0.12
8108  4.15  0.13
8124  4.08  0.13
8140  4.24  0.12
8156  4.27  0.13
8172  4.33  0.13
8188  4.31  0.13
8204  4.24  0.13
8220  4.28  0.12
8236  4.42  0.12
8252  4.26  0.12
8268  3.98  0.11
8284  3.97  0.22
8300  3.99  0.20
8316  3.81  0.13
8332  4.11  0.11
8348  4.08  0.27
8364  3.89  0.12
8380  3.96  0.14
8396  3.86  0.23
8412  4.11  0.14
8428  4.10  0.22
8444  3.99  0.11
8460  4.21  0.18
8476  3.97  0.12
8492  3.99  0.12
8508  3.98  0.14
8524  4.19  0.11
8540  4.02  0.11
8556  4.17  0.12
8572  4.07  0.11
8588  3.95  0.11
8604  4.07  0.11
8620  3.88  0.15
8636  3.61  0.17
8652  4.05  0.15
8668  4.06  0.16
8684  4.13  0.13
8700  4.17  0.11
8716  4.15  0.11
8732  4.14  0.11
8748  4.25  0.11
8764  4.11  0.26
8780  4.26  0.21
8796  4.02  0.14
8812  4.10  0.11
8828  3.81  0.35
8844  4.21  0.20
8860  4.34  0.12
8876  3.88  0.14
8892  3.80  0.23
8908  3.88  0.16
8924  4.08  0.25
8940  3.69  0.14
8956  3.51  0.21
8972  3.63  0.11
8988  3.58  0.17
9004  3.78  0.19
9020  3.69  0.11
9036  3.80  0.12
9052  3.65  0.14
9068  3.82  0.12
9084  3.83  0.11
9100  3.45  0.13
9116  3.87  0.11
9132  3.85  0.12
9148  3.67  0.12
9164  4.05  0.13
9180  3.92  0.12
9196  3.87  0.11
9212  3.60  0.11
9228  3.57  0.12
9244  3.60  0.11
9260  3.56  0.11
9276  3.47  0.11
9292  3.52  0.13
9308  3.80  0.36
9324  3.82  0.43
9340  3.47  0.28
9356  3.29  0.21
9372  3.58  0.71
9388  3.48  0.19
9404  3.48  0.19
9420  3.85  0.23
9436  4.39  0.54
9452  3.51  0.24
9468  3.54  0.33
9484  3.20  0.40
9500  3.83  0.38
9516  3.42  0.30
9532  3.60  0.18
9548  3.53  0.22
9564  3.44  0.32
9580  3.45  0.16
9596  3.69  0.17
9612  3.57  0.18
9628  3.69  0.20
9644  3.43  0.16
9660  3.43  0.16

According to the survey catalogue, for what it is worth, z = 0.167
